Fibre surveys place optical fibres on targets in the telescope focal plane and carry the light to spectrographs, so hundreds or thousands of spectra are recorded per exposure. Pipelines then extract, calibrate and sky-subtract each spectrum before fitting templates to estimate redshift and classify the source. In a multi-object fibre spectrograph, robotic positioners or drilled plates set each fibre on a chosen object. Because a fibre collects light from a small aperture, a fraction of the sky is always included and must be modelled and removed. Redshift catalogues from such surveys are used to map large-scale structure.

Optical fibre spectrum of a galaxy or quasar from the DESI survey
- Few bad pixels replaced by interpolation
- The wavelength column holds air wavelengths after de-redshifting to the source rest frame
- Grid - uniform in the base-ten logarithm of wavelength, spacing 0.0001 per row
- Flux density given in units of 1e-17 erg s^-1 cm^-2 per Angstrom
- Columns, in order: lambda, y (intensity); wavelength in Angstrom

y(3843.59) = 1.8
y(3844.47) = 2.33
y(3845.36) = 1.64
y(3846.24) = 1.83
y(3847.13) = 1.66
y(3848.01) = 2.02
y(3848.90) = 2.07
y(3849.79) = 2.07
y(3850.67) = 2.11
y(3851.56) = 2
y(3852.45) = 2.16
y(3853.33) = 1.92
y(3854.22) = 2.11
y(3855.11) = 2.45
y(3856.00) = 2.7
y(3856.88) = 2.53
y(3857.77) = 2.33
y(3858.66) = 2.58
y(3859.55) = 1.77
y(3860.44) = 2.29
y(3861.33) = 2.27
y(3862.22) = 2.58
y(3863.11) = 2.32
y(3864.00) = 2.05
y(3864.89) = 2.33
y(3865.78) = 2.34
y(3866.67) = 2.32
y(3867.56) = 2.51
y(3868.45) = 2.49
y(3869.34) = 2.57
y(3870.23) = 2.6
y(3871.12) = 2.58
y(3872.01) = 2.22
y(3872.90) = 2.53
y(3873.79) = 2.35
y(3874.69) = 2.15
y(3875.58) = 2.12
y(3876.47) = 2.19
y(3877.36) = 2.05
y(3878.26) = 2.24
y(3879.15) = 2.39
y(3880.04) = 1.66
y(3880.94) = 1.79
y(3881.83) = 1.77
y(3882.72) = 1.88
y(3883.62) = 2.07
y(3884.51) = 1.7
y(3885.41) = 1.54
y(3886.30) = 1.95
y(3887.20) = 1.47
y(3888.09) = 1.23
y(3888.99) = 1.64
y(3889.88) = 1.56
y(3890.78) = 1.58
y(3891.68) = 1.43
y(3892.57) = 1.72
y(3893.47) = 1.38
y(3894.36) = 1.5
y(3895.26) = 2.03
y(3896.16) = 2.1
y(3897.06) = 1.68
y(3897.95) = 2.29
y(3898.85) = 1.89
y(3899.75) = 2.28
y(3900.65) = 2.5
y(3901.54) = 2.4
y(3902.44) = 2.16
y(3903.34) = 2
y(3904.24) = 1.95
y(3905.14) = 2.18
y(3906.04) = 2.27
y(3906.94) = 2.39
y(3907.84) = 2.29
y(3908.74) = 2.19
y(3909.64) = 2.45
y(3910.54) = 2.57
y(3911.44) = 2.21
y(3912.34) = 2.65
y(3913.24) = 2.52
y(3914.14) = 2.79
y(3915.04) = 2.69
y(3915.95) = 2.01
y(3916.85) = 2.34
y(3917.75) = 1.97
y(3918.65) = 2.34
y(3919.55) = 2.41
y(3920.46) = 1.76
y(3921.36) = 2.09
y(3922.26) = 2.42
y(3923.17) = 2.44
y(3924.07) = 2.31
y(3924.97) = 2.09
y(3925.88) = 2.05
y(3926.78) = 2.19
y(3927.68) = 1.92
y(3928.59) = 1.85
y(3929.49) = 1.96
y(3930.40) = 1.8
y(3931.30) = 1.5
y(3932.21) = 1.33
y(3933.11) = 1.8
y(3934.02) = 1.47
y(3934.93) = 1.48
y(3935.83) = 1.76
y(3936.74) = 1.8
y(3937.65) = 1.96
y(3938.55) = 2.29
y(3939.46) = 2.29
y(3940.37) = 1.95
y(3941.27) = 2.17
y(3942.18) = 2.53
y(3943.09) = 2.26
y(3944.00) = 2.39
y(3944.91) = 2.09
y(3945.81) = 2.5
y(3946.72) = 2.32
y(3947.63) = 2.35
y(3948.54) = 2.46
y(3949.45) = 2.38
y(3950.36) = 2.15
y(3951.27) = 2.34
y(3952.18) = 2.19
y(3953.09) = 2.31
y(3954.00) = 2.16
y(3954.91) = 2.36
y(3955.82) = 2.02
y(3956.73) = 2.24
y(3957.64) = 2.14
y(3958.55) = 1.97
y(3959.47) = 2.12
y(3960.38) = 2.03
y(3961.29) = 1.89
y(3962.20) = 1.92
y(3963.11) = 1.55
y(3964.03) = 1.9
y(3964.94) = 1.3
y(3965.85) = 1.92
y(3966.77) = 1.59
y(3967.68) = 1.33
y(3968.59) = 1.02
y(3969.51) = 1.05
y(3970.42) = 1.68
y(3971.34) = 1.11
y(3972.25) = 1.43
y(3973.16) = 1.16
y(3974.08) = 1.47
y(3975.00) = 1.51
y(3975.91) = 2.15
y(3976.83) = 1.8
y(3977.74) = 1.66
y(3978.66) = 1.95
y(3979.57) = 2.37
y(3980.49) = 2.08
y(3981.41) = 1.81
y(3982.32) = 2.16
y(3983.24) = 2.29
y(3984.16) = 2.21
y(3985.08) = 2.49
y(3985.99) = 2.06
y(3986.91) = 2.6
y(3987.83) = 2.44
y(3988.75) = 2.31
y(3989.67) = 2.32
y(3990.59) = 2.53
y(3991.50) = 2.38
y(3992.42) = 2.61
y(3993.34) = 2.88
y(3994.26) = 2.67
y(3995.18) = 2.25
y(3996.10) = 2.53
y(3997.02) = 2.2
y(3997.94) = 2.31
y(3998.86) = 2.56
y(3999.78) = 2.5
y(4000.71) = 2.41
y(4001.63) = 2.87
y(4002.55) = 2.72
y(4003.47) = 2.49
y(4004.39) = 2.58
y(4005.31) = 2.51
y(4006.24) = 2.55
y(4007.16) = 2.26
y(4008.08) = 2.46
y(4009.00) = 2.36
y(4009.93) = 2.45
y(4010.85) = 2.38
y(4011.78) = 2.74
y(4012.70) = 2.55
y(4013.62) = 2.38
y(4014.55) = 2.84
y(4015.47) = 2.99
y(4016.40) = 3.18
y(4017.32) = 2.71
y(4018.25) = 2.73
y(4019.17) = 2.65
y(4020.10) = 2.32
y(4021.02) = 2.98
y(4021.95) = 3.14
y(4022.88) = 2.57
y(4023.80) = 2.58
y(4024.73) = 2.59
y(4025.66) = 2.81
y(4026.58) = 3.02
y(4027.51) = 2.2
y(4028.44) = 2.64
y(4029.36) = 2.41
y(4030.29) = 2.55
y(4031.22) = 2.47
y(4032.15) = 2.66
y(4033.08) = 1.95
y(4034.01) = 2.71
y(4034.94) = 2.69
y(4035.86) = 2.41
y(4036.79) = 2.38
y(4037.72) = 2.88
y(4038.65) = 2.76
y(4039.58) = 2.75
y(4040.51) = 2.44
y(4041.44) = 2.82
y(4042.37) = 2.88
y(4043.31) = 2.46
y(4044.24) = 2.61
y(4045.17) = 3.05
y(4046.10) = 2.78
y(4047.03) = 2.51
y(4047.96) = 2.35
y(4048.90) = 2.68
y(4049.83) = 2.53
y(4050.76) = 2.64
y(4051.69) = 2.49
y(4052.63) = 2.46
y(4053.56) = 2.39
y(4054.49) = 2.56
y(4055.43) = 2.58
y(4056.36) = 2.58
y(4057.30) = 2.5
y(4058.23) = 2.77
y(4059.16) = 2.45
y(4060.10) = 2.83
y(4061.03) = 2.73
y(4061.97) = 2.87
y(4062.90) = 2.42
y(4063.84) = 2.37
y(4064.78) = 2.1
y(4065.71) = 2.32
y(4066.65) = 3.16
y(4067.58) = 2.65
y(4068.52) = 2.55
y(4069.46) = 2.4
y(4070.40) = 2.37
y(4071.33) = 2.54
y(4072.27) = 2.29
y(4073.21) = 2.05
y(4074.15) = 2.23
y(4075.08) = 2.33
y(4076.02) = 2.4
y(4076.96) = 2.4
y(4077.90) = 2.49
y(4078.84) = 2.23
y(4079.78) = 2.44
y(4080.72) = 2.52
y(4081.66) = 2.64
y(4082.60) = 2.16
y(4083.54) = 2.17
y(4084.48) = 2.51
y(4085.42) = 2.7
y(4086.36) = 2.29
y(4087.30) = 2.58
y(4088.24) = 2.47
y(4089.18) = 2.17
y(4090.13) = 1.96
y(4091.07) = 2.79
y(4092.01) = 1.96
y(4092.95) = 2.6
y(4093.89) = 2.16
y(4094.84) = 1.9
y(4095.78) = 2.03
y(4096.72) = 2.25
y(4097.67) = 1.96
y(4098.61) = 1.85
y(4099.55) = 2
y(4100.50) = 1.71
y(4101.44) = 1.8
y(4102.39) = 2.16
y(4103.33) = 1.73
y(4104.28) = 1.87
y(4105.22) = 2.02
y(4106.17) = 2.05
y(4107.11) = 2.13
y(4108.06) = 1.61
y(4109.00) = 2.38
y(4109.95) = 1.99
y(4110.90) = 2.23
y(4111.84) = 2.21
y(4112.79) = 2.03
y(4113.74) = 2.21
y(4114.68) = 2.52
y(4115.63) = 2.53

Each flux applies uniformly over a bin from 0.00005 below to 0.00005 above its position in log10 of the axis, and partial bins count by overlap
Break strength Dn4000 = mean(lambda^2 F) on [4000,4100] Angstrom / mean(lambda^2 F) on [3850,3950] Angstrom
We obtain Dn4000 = 1.28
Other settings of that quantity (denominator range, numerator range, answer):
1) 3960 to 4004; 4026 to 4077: 1.28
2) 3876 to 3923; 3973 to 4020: 1.22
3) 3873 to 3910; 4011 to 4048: 1.45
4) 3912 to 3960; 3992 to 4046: 1.27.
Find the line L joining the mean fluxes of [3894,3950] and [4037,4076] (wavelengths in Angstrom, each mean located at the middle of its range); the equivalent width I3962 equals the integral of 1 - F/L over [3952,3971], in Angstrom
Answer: 3.63 Angstrom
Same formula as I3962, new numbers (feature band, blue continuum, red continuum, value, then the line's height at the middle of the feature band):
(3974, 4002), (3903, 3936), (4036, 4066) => 1.06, 2.37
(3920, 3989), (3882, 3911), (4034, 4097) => 4.94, 2.13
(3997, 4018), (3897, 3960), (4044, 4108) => -2.79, 2.27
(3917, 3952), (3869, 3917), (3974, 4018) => 1.96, 2.21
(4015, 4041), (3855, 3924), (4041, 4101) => -3.13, 2.37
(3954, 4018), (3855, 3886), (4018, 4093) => 6.38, 2.42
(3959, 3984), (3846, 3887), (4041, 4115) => 6.04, 2.27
